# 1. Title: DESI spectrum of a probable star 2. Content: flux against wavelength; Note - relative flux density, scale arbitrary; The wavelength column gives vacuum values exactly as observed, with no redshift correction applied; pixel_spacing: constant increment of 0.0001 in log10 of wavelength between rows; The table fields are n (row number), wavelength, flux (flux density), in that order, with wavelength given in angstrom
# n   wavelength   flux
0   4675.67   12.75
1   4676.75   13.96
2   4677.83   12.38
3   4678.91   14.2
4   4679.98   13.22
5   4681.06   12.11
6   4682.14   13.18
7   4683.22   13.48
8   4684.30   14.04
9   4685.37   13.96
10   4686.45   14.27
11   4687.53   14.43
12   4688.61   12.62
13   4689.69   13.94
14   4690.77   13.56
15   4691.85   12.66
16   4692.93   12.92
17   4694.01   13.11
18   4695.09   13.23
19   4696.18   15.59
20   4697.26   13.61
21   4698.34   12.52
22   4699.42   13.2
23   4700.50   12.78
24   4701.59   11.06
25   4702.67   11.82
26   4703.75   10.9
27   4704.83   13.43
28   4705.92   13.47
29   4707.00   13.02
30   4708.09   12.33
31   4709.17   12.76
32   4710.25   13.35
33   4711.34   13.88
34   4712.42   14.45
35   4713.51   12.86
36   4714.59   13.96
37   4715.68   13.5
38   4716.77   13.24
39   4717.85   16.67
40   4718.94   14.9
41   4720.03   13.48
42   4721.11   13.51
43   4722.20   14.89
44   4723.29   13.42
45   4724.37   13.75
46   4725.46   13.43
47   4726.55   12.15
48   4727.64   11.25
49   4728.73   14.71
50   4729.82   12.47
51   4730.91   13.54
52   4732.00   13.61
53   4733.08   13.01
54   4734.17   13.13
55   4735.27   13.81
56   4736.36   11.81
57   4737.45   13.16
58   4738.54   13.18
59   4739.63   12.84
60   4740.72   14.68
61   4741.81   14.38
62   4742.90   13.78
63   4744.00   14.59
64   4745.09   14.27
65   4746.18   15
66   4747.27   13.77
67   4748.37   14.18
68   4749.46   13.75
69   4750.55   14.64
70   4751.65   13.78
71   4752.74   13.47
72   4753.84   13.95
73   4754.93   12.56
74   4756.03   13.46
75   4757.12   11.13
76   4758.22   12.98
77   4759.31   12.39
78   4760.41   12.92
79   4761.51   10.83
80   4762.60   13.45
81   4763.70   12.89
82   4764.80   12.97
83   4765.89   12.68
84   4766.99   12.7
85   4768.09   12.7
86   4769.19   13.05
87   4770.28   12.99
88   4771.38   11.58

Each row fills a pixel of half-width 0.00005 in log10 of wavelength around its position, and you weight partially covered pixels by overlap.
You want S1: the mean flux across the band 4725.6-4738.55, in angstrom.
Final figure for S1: 13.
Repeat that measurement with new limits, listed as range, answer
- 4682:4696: 13.6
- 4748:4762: 13.1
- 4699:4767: 13.3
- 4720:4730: 13.3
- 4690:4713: 13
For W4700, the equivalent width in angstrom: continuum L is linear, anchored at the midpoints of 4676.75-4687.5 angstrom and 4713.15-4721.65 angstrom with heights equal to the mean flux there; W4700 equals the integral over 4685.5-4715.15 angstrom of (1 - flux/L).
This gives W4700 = 1.3 angstrom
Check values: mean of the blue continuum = 13.5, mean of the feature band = 13.2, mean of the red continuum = 14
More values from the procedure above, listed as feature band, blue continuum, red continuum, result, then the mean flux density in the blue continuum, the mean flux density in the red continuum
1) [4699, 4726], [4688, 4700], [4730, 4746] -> 0.2 angstrom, 13.4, 13.6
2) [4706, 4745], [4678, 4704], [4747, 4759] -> -0.7 angstrom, 13.2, 13.4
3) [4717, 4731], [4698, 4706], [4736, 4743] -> -0.8 angstrom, 12.3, 13.4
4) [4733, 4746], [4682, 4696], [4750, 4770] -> -0.5 angstrom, 13.6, 12.9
